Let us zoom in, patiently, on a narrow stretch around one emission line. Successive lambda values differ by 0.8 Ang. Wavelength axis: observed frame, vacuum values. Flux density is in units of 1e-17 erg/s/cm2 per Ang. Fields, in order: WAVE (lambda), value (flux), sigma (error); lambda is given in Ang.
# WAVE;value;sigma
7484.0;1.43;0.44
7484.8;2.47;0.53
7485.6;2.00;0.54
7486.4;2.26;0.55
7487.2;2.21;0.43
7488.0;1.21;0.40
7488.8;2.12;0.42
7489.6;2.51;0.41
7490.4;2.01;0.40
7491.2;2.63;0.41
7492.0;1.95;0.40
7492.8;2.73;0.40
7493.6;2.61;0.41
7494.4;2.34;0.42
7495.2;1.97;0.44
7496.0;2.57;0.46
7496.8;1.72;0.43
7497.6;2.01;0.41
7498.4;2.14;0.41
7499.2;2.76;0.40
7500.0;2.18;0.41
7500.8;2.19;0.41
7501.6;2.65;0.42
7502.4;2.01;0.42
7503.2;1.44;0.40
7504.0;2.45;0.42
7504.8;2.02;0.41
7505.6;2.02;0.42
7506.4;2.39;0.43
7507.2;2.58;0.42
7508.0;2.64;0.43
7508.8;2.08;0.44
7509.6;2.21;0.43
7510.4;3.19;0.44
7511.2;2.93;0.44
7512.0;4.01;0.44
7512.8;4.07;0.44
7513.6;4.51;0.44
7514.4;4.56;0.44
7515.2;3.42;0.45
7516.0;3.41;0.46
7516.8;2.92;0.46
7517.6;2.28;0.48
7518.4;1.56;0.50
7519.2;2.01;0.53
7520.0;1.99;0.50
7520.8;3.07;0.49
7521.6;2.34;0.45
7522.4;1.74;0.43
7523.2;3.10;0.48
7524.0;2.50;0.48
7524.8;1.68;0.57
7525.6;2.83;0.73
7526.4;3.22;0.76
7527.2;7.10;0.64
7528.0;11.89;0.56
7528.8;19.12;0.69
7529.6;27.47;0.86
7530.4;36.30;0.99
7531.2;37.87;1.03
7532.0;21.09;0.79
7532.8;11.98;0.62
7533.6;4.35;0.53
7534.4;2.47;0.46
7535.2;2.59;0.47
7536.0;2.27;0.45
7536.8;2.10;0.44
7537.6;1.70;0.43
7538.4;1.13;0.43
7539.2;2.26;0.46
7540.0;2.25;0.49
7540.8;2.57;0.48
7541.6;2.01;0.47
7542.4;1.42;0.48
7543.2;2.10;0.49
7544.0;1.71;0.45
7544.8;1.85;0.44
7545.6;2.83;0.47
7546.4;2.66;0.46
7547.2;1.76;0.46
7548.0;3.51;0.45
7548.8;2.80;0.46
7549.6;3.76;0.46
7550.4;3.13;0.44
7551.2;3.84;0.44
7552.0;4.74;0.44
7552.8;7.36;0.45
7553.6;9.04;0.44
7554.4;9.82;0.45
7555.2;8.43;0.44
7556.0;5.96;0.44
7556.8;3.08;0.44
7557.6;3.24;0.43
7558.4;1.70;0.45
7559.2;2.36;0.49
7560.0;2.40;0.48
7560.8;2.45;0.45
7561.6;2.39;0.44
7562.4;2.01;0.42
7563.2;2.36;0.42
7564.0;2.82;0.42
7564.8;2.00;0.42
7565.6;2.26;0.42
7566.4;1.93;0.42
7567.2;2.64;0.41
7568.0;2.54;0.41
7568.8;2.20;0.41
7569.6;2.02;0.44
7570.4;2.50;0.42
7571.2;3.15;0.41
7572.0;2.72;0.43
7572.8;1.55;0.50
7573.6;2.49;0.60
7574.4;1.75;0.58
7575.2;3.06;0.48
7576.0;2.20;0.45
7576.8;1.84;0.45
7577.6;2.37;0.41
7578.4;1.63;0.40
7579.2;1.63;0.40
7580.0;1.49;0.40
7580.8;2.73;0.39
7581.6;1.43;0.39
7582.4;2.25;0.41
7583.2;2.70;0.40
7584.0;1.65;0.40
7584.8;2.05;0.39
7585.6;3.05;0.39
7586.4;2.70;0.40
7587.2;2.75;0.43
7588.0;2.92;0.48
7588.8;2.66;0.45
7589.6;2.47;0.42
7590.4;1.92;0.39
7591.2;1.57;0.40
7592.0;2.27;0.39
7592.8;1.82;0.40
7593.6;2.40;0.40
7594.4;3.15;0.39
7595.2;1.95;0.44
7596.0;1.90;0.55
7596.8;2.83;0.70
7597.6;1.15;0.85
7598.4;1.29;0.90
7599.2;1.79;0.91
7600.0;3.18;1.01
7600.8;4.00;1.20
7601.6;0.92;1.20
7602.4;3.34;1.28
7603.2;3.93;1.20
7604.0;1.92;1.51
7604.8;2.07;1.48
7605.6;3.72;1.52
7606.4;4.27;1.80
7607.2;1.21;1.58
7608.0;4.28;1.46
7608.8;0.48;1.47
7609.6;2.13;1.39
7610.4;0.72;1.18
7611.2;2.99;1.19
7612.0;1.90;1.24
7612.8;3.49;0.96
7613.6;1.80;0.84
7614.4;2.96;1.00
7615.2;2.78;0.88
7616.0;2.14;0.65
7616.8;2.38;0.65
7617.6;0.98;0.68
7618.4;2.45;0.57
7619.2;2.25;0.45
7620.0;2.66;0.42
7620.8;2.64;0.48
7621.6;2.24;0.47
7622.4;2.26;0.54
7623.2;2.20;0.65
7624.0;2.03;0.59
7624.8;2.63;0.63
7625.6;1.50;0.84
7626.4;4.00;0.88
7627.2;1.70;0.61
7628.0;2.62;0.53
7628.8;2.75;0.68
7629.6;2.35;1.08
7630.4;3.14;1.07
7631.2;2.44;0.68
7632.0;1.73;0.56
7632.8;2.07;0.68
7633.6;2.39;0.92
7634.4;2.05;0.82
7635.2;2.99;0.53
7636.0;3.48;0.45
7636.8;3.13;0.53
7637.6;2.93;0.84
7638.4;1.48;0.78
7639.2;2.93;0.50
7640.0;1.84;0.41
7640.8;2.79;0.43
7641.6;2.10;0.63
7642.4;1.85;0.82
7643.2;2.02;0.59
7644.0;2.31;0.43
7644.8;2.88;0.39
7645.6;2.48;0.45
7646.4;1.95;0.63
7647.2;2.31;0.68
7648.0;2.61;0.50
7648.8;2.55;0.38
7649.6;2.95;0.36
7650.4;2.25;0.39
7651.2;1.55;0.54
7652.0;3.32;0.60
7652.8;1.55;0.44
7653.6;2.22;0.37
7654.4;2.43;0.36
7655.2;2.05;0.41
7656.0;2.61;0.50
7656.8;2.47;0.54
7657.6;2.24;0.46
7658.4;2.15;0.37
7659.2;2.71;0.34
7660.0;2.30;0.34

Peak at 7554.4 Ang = [N II] 6583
